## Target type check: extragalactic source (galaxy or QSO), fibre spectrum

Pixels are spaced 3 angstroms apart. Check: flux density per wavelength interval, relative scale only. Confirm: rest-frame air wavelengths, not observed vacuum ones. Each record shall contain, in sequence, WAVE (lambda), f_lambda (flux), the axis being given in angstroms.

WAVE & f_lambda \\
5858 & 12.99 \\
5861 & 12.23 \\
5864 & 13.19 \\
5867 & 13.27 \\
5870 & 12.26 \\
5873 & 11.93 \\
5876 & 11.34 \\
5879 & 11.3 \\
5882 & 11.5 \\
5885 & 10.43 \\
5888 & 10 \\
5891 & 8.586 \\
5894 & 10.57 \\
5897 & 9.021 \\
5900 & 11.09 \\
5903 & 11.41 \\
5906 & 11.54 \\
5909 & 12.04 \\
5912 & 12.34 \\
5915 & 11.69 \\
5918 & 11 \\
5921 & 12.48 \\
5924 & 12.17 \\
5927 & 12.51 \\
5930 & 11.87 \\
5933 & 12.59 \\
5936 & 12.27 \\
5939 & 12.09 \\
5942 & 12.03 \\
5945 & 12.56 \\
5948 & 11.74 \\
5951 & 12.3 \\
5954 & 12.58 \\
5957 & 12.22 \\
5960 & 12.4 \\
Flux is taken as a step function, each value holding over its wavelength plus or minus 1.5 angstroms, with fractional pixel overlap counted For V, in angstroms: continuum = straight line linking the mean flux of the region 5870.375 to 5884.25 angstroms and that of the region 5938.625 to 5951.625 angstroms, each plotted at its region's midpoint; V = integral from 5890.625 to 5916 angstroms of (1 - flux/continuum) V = 1.6 angstroms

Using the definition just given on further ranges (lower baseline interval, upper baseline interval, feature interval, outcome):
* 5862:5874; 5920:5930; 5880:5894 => 2.6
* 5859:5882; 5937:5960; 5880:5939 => 4.2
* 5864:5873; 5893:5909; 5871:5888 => 1.2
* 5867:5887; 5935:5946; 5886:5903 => 2.5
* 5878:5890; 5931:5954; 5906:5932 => -0.8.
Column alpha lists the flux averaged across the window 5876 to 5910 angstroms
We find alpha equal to 10.7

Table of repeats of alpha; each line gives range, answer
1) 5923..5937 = 12.3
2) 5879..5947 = 11.4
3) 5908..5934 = 12.1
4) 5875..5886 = 11.2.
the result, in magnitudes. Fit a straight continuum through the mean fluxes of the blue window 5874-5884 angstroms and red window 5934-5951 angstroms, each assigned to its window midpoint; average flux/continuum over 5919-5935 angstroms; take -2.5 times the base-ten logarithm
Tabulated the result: -0.028 mag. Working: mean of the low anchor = 11.4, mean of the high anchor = 12.2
